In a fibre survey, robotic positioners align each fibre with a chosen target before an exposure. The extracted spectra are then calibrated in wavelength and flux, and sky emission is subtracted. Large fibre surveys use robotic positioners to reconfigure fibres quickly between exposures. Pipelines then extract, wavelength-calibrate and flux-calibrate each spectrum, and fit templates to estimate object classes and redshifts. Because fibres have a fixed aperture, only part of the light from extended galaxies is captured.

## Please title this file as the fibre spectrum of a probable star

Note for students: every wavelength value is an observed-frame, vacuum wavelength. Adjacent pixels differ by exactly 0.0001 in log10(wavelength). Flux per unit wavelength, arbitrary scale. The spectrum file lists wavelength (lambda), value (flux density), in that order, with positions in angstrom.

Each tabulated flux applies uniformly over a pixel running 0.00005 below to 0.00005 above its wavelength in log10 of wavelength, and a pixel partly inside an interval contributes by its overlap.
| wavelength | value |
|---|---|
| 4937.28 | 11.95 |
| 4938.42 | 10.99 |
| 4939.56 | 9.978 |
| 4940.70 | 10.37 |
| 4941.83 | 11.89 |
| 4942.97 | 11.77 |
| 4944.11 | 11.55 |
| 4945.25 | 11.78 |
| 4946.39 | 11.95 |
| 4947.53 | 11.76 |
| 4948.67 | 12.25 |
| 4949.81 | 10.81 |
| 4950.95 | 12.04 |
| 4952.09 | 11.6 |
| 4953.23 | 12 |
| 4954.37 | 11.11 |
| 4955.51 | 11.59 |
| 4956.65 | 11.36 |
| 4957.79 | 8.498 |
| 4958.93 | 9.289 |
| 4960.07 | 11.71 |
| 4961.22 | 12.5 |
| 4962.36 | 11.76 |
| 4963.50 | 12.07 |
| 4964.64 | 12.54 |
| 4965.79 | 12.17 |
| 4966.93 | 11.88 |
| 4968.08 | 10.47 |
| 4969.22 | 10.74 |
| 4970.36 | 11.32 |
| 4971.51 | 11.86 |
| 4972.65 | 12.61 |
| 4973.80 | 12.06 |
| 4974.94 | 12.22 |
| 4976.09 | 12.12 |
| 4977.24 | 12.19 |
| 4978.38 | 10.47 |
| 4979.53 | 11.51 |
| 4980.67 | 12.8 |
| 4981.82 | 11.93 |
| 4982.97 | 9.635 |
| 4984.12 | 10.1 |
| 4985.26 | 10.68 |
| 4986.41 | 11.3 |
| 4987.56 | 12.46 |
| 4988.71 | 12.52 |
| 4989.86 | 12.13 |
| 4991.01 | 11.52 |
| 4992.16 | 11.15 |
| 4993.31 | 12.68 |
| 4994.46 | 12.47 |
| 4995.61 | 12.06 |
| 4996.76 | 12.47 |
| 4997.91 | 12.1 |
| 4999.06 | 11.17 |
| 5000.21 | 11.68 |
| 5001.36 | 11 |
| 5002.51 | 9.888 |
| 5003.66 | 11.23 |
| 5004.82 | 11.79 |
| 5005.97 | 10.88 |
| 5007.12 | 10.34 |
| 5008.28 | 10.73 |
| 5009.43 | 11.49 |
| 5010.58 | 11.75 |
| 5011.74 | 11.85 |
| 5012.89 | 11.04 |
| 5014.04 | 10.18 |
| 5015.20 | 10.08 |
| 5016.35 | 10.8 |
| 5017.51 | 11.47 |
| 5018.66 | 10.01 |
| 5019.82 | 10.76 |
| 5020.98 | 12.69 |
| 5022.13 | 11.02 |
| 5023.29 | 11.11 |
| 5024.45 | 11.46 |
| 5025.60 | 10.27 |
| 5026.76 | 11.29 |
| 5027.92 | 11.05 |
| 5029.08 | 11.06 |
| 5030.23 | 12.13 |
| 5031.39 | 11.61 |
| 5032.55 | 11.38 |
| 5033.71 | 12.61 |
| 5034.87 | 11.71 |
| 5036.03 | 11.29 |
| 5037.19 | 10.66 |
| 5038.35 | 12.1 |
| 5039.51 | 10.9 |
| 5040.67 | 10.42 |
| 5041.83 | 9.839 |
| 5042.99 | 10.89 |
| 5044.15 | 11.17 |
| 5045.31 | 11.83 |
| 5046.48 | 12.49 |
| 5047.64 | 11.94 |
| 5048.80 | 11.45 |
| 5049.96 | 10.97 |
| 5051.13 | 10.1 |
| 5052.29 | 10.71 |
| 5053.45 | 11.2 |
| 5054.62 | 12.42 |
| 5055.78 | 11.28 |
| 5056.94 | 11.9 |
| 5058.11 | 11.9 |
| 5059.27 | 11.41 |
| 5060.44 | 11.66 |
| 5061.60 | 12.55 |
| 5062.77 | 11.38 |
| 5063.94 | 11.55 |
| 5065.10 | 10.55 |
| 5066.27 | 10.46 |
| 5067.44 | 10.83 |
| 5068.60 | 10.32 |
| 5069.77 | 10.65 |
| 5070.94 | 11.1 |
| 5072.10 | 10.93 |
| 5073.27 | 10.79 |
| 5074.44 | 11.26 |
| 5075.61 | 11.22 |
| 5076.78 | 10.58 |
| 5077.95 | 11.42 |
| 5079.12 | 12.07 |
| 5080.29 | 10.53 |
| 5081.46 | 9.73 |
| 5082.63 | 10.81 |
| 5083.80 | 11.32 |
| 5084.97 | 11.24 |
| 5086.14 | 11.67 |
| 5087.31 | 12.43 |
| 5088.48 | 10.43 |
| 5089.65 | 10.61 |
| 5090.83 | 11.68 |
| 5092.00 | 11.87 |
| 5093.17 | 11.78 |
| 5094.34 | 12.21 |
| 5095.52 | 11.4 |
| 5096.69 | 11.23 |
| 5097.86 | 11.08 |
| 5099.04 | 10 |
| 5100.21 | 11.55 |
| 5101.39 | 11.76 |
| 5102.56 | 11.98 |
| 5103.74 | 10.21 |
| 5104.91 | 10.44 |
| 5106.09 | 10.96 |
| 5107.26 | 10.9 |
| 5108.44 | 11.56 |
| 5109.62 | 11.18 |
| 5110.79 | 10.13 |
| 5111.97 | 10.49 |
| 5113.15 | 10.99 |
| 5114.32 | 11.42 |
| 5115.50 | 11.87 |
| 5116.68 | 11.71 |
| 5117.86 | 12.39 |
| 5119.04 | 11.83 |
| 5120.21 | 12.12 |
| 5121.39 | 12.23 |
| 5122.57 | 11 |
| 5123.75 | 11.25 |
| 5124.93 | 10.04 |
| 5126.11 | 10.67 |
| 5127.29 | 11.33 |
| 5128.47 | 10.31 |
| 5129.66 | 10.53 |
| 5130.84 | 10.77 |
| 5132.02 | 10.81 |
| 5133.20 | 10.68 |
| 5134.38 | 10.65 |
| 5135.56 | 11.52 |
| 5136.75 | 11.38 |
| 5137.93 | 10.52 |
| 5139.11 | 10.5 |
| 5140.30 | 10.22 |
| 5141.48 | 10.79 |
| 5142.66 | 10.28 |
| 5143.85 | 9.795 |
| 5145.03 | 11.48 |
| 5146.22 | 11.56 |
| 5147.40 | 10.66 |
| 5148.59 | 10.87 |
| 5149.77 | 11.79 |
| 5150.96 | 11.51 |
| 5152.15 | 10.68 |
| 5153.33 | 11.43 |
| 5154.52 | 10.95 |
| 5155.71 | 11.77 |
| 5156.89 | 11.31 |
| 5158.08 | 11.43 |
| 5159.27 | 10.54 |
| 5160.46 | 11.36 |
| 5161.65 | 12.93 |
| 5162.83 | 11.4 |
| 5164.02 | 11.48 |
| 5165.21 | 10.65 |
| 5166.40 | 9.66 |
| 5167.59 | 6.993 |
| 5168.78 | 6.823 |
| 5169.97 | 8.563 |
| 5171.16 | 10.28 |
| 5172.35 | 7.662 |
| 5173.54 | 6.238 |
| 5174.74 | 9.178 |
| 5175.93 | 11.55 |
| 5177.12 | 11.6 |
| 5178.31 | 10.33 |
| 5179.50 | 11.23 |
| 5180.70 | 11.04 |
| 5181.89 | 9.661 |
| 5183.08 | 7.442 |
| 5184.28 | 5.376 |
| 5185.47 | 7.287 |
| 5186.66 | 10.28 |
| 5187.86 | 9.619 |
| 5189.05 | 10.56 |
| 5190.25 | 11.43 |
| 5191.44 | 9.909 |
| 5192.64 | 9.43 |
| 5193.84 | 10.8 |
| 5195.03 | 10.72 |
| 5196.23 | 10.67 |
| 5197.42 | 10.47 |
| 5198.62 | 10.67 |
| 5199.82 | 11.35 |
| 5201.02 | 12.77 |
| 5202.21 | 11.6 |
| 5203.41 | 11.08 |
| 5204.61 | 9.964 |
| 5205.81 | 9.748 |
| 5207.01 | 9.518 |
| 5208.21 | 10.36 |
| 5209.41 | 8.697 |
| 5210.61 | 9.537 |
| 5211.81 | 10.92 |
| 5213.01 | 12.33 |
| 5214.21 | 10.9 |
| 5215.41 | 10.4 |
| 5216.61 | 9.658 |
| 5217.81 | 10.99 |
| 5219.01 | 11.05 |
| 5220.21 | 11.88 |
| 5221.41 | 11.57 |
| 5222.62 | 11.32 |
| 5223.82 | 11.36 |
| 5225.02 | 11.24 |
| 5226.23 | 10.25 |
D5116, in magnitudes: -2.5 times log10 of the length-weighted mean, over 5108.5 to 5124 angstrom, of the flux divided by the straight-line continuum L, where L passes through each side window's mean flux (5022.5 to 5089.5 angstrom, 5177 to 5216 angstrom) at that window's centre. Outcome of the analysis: -0.06 mag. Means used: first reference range 11.2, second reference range 10.2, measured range 11.4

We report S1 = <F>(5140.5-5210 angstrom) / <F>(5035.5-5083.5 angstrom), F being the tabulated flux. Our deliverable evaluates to 0.92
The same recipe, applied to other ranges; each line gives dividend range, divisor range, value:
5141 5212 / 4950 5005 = 0.89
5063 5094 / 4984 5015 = 0.97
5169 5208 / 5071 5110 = 0.89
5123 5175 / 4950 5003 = 0.91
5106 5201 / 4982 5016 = 0.93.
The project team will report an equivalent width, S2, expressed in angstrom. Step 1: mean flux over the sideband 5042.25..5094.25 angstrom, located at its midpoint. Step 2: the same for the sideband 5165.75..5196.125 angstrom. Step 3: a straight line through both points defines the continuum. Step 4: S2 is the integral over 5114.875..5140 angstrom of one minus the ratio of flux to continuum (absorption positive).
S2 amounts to -2.1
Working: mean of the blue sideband 11.3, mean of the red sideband 9.37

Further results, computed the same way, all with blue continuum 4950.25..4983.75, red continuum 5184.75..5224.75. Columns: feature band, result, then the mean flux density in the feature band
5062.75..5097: -0.2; 11.1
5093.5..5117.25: -0.4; 11.2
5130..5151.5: -0.1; 10.9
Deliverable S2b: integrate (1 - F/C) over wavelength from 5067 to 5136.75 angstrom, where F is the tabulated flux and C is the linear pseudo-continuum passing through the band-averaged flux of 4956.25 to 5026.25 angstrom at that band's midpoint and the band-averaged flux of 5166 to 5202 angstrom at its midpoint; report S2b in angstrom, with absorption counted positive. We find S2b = -4.9 angstrom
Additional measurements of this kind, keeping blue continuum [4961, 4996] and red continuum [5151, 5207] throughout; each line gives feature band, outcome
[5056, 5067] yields -0.4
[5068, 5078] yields 0.1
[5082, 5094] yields -0.6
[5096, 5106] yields -0.2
